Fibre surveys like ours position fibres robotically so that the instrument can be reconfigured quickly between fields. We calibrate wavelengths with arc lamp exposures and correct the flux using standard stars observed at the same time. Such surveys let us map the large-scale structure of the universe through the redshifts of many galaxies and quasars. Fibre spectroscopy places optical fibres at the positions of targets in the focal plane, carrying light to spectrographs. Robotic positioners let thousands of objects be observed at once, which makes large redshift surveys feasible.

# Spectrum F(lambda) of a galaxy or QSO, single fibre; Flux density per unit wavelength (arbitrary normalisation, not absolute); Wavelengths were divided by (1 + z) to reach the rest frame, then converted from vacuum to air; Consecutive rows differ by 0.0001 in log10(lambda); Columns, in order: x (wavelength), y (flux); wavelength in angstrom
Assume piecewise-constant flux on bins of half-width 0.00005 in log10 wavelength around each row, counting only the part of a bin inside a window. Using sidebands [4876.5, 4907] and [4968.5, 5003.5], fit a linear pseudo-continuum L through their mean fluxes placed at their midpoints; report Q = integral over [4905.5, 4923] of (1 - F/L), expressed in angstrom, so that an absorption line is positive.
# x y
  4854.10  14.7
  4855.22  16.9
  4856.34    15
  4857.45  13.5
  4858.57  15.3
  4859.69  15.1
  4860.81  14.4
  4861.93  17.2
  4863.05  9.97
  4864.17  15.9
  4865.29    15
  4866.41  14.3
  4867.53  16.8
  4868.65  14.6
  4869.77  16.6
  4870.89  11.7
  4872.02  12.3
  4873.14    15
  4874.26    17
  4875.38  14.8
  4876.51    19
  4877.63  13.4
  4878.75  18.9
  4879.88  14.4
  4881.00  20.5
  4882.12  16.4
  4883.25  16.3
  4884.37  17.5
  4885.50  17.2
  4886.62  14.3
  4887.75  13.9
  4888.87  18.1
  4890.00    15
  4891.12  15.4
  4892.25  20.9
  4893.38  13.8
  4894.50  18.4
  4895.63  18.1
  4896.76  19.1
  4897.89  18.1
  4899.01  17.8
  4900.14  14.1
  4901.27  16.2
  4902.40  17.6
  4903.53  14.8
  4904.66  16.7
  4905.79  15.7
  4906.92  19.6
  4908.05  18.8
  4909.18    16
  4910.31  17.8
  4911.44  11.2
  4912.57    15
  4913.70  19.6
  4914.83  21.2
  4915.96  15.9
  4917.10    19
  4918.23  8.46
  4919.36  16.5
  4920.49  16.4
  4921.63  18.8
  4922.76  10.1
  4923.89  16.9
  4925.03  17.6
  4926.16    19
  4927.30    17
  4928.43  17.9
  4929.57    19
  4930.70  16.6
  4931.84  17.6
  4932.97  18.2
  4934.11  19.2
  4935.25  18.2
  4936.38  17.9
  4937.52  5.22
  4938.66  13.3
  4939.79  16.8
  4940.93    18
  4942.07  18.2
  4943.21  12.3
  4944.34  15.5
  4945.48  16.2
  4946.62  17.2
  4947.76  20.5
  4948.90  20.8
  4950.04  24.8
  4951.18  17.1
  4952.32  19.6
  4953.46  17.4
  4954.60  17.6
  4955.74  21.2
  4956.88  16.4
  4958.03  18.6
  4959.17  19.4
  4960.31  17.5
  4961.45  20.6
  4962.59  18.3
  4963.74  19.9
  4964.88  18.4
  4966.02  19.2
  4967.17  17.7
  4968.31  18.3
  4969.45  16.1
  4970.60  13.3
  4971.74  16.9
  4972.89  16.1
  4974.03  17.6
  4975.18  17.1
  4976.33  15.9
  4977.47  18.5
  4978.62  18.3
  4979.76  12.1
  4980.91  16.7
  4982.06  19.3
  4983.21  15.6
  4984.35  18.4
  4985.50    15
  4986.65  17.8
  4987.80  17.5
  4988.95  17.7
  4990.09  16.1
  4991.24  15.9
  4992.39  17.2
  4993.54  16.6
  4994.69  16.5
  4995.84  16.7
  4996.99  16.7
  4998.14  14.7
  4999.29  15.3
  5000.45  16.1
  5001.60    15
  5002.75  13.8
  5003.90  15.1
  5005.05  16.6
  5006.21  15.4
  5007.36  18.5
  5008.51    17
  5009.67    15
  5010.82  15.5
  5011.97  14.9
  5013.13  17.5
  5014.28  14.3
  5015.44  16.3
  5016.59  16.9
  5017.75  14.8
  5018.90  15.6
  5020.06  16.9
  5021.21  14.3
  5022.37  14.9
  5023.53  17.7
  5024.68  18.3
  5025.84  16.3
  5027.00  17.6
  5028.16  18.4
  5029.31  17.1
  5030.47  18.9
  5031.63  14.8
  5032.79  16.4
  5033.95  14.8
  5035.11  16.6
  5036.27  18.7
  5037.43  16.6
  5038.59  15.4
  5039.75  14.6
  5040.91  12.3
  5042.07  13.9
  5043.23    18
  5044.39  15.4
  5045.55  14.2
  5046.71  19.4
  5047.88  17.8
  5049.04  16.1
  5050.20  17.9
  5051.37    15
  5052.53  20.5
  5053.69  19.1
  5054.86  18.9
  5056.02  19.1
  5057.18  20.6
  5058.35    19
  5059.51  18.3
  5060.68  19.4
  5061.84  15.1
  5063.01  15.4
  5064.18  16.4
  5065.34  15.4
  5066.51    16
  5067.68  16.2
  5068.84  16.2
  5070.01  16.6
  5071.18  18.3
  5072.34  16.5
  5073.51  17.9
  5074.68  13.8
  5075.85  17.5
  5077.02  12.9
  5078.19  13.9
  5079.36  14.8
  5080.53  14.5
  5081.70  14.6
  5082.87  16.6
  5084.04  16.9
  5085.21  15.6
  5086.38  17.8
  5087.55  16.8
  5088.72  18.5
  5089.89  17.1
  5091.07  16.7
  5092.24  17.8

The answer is 0.3 angstrom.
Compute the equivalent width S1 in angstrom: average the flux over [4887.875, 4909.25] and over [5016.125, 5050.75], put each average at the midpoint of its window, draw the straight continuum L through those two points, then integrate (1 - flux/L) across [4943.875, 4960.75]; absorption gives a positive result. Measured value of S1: -1.94 angstrom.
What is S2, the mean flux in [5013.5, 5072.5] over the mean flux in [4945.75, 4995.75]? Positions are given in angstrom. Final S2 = 0.9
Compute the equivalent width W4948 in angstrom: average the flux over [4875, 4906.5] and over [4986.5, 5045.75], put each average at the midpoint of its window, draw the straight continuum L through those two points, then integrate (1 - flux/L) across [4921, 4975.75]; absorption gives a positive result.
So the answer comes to -3.4 angstrom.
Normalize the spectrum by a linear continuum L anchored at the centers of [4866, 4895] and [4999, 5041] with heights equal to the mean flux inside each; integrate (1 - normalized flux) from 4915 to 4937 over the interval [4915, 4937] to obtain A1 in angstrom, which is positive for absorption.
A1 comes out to -1.2 angstrom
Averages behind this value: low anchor 16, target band 16.9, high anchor 16.1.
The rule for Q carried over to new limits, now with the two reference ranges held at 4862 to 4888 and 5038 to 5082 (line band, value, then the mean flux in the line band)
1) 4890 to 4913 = -1.6 angstrom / 16.7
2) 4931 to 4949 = -0.7 angstrom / 16.5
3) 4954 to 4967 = -2.3 angstrom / 18.8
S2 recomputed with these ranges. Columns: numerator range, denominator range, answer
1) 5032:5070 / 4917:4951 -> 1.00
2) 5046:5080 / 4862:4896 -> 1.07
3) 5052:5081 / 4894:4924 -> 1.02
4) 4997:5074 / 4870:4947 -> 1.01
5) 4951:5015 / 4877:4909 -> 1.01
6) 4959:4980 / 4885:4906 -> 1.05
